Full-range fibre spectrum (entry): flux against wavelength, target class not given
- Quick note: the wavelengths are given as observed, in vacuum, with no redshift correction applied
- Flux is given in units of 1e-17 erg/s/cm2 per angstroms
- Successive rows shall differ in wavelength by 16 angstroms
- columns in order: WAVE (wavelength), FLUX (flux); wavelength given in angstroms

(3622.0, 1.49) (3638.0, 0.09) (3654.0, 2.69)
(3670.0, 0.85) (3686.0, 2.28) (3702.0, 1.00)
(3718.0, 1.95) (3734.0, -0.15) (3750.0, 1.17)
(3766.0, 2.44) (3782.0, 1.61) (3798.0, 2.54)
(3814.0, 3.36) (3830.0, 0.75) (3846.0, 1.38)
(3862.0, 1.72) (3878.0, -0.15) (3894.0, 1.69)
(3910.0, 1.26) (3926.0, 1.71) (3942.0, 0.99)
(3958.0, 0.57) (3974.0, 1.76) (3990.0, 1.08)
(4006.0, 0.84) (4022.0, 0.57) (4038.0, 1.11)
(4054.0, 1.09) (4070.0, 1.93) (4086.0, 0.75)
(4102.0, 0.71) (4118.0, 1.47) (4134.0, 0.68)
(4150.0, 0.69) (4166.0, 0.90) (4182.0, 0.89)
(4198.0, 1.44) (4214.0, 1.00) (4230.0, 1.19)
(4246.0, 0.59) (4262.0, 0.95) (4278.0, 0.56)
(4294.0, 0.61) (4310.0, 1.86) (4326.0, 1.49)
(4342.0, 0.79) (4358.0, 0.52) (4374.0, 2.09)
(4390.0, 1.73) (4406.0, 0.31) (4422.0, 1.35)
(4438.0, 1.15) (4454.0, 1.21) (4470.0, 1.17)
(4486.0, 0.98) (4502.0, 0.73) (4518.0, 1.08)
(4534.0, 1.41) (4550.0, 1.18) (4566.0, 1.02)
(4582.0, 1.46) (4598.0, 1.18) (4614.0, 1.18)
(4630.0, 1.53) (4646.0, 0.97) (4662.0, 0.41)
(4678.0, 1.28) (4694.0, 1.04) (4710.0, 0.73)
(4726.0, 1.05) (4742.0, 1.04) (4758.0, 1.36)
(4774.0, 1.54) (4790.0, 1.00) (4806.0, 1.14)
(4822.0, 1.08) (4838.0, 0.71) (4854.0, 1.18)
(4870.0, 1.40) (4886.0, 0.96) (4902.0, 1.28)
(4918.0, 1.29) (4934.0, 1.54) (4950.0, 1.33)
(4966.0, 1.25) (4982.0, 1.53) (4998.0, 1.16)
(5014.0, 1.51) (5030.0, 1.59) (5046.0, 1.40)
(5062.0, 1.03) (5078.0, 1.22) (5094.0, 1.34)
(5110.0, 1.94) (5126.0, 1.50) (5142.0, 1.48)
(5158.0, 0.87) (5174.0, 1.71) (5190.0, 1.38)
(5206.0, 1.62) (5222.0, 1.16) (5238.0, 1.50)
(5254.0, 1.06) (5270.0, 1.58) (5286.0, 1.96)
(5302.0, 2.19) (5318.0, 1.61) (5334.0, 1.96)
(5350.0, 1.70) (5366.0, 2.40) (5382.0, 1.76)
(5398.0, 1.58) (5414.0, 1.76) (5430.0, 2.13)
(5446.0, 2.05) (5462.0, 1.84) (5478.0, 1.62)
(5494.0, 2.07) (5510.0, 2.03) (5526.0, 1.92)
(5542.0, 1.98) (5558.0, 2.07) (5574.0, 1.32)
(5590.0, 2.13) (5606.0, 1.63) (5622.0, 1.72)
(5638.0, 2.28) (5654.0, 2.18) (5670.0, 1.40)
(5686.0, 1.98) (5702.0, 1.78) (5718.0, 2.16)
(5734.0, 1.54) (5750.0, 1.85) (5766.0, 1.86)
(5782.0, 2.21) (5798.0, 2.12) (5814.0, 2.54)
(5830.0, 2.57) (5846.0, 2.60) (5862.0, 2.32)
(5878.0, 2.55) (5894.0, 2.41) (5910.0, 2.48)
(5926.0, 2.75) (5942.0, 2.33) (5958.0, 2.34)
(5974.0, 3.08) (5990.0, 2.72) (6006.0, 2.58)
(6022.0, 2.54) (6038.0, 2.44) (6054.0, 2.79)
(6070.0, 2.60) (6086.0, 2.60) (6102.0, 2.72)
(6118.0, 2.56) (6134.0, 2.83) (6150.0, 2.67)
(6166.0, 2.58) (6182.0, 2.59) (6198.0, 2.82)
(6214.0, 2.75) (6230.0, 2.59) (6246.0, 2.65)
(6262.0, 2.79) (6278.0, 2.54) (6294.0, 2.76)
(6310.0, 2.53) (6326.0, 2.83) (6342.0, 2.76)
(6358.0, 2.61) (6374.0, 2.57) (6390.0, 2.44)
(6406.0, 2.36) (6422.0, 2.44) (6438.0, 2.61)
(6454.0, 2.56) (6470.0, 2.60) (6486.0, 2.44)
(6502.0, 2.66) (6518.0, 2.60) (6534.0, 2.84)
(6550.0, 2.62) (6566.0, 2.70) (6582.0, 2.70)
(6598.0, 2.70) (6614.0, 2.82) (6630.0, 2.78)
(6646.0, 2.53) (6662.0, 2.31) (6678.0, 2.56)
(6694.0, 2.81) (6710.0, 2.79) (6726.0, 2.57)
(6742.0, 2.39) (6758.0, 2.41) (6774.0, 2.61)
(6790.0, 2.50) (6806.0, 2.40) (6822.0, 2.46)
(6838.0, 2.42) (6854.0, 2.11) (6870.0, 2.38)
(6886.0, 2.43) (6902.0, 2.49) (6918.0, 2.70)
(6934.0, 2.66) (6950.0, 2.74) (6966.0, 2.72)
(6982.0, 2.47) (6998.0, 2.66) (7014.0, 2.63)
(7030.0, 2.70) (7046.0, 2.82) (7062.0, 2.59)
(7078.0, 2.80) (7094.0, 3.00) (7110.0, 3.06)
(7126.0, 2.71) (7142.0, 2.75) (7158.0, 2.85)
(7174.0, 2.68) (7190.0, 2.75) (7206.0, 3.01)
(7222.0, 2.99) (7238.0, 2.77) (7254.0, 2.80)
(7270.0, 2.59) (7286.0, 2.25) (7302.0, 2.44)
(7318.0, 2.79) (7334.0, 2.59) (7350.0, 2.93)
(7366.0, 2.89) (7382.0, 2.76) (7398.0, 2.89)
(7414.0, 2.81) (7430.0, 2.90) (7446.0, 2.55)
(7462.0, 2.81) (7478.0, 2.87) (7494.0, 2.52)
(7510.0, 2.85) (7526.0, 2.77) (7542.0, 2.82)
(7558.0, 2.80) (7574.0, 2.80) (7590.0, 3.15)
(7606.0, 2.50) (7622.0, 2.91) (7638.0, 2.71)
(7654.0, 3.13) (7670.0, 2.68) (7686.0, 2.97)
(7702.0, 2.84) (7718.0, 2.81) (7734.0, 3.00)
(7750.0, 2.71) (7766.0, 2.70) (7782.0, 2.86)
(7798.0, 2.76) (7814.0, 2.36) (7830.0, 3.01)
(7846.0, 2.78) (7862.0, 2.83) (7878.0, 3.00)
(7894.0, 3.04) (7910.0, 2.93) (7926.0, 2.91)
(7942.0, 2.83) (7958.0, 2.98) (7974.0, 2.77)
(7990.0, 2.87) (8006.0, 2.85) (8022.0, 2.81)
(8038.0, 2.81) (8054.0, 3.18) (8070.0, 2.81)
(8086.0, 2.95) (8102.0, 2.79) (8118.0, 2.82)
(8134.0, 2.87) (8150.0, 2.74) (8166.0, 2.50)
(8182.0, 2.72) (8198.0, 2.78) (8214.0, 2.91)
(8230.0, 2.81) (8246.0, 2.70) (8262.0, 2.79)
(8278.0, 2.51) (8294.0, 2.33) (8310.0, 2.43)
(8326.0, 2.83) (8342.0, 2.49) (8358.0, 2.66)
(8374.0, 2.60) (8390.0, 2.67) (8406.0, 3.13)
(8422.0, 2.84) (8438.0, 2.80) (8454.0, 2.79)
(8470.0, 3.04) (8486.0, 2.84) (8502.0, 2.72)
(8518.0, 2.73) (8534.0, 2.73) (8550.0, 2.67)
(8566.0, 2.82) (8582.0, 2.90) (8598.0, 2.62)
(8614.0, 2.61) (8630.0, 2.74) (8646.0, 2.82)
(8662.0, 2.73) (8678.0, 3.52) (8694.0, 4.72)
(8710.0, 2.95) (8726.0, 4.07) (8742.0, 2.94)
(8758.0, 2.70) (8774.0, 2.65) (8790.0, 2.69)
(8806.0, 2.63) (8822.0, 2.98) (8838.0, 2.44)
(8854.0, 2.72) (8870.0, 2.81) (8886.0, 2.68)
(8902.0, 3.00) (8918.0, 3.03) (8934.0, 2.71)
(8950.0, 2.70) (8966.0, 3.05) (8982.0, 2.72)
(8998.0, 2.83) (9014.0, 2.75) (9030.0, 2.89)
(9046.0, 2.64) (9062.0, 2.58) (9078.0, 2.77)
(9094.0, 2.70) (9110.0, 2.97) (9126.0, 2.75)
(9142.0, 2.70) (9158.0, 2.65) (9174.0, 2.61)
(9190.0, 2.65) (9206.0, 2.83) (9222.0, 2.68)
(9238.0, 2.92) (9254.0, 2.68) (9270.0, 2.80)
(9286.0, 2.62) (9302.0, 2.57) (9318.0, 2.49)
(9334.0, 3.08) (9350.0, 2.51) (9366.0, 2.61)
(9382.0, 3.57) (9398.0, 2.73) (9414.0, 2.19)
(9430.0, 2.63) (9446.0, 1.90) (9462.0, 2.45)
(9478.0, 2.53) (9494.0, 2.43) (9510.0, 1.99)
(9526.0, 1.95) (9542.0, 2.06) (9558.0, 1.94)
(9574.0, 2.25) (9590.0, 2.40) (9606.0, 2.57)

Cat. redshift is 0.325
